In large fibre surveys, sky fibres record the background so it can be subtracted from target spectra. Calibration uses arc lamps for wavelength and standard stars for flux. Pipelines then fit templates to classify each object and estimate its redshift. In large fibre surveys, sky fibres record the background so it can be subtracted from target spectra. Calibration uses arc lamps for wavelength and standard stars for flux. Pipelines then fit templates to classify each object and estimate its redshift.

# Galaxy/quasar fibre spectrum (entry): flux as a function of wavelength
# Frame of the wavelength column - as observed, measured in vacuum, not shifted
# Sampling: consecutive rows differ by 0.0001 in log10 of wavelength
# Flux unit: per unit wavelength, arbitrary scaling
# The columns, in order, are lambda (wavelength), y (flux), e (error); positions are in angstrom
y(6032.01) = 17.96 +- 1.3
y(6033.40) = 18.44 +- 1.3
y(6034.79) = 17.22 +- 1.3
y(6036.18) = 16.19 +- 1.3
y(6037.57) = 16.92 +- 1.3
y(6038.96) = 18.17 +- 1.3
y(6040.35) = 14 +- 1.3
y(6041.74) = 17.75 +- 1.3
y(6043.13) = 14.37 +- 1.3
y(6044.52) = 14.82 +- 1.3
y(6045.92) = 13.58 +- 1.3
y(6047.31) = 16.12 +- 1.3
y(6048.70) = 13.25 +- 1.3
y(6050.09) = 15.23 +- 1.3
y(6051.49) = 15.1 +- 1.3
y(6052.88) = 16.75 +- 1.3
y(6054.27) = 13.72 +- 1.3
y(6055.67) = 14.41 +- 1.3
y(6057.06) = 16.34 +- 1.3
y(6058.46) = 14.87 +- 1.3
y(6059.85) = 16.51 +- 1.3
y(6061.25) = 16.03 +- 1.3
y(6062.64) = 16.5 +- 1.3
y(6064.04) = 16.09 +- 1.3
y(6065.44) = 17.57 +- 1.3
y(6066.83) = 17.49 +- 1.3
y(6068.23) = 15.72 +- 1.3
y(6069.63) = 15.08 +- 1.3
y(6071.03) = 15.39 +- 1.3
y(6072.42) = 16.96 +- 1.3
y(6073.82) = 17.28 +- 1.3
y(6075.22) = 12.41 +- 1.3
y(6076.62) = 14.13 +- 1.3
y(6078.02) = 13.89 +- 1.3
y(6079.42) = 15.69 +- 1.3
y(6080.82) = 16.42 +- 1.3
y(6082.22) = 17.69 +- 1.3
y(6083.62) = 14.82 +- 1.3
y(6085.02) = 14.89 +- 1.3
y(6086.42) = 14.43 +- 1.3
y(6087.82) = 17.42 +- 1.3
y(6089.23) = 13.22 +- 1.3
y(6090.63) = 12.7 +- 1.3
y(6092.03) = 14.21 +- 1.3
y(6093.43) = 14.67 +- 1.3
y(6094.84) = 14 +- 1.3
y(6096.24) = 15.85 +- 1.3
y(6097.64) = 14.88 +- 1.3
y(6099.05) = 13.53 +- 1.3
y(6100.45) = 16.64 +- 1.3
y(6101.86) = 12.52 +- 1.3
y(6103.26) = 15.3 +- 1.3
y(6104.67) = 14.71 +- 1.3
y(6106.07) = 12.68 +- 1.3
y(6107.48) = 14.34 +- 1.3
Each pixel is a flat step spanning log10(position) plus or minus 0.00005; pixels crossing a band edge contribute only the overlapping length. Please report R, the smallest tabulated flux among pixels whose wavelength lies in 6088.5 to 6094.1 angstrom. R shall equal 12.7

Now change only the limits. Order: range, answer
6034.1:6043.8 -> 14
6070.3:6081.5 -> 12.41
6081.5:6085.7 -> 14.82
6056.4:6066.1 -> 14.87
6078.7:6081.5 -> 15.69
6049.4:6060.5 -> 13.72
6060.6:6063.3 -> 16.03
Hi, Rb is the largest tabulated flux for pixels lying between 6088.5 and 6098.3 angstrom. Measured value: 15.85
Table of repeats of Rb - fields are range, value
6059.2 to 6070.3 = 17.57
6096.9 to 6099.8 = 14.88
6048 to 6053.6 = 16.75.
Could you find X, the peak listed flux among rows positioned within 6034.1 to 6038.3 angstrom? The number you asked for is 17.22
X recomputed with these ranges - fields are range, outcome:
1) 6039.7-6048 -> 17.75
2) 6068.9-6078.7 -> 17.28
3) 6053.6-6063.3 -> 16.51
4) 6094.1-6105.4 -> 16.64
